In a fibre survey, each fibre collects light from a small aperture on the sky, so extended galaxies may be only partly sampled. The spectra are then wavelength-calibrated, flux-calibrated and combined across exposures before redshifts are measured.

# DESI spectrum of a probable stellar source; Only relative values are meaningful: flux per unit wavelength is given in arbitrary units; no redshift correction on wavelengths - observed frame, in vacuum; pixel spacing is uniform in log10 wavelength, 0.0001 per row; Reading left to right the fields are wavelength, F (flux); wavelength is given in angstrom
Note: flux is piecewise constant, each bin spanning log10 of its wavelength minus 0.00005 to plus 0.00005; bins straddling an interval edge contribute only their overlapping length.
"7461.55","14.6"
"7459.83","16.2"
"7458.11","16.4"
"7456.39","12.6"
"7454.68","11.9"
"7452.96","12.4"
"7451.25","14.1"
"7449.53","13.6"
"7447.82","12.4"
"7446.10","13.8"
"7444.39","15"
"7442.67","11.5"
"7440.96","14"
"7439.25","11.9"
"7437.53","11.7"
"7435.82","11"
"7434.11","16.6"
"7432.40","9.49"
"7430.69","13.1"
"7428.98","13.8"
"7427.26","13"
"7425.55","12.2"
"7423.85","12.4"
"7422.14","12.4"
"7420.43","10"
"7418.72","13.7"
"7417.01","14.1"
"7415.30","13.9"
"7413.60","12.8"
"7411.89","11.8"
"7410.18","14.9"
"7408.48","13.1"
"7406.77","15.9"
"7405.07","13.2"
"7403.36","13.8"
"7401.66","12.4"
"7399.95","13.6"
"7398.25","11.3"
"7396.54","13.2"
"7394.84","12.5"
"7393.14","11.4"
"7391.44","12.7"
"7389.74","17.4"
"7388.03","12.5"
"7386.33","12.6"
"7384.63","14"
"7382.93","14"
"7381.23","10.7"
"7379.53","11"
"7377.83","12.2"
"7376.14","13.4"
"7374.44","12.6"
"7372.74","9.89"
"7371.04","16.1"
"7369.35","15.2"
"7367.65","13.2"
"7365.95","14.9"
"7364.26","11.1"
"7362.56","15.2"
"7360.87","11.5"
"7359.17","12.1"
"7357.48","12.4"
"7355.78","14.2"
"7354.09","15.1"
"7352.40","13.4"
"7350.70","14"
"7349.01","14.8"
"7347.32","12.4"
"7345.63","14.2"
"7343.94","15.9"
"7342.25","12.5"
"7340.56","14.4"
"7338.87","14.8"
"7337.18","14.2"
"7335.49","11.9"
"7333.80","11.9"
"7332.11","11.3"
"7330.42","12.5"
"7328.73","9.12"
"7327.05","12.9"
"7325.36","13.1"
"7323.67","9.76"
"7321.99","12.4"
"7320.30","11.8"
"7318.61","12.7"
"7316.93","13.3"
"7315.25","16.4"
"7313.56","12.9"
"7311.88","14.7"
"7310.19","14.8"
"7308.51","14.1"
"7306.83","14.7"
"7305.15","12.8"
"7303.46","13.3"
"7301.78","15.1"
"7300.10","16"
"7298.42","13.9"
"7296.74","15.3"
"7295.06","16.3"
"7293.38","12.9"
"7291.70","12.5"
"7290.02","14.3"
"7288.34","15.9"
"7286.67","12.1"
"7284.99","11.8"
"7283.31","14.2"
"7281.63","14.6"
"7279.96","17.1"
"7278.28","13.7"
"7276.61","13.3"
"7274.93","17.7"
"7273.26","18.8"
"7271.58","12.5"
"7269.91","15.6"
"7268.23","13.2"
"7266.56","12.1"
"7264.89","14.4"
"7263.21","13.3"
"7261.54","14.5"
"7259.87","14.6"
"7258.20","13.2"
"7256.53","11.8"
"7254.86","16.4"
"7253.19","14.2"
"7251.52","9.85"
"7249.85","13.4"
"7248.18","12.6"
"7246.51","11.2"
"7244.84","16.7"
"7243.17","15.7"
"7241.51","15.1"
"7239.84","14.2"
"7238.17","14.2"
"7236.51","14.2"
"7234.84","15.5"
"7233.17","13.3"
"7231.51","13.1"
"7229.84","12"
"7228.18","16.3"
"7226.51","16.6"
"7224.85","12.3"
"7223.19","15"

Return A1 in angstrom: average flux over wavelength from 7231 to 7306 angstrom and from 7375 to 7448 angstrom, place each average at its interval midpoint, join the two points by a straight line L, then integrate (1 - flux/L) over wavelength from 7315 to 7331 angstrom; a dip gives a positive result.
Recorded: 1.7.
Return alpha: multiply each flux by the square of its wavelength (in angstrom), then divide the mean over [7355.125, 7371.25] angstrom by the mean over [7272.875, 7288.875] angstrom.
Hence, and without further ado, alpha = 0.9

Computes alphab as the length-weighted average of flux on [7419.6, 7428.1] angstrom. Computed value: 12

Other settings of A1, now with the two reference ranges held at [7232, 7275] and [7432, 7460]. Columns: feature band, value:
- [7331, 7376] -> 0.7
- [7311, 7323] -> 0.3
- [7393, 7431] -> 1.0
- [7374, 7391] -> 0.6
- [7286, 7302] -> -0.6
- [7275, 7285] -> -0.4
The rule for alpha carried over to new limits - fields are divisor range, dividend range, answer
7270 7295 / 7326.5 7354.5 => 0.93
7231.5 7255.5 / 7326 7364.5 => 0.97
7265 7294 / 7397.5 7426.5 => 0.95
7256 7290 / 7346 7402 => 0.95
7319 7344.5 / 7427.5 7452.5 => 1.07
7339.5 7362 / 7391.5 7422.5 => 0.97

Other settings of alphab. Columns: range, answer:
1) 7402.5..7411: 14.2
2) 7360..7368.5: 13.2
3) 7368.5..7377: 13.4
